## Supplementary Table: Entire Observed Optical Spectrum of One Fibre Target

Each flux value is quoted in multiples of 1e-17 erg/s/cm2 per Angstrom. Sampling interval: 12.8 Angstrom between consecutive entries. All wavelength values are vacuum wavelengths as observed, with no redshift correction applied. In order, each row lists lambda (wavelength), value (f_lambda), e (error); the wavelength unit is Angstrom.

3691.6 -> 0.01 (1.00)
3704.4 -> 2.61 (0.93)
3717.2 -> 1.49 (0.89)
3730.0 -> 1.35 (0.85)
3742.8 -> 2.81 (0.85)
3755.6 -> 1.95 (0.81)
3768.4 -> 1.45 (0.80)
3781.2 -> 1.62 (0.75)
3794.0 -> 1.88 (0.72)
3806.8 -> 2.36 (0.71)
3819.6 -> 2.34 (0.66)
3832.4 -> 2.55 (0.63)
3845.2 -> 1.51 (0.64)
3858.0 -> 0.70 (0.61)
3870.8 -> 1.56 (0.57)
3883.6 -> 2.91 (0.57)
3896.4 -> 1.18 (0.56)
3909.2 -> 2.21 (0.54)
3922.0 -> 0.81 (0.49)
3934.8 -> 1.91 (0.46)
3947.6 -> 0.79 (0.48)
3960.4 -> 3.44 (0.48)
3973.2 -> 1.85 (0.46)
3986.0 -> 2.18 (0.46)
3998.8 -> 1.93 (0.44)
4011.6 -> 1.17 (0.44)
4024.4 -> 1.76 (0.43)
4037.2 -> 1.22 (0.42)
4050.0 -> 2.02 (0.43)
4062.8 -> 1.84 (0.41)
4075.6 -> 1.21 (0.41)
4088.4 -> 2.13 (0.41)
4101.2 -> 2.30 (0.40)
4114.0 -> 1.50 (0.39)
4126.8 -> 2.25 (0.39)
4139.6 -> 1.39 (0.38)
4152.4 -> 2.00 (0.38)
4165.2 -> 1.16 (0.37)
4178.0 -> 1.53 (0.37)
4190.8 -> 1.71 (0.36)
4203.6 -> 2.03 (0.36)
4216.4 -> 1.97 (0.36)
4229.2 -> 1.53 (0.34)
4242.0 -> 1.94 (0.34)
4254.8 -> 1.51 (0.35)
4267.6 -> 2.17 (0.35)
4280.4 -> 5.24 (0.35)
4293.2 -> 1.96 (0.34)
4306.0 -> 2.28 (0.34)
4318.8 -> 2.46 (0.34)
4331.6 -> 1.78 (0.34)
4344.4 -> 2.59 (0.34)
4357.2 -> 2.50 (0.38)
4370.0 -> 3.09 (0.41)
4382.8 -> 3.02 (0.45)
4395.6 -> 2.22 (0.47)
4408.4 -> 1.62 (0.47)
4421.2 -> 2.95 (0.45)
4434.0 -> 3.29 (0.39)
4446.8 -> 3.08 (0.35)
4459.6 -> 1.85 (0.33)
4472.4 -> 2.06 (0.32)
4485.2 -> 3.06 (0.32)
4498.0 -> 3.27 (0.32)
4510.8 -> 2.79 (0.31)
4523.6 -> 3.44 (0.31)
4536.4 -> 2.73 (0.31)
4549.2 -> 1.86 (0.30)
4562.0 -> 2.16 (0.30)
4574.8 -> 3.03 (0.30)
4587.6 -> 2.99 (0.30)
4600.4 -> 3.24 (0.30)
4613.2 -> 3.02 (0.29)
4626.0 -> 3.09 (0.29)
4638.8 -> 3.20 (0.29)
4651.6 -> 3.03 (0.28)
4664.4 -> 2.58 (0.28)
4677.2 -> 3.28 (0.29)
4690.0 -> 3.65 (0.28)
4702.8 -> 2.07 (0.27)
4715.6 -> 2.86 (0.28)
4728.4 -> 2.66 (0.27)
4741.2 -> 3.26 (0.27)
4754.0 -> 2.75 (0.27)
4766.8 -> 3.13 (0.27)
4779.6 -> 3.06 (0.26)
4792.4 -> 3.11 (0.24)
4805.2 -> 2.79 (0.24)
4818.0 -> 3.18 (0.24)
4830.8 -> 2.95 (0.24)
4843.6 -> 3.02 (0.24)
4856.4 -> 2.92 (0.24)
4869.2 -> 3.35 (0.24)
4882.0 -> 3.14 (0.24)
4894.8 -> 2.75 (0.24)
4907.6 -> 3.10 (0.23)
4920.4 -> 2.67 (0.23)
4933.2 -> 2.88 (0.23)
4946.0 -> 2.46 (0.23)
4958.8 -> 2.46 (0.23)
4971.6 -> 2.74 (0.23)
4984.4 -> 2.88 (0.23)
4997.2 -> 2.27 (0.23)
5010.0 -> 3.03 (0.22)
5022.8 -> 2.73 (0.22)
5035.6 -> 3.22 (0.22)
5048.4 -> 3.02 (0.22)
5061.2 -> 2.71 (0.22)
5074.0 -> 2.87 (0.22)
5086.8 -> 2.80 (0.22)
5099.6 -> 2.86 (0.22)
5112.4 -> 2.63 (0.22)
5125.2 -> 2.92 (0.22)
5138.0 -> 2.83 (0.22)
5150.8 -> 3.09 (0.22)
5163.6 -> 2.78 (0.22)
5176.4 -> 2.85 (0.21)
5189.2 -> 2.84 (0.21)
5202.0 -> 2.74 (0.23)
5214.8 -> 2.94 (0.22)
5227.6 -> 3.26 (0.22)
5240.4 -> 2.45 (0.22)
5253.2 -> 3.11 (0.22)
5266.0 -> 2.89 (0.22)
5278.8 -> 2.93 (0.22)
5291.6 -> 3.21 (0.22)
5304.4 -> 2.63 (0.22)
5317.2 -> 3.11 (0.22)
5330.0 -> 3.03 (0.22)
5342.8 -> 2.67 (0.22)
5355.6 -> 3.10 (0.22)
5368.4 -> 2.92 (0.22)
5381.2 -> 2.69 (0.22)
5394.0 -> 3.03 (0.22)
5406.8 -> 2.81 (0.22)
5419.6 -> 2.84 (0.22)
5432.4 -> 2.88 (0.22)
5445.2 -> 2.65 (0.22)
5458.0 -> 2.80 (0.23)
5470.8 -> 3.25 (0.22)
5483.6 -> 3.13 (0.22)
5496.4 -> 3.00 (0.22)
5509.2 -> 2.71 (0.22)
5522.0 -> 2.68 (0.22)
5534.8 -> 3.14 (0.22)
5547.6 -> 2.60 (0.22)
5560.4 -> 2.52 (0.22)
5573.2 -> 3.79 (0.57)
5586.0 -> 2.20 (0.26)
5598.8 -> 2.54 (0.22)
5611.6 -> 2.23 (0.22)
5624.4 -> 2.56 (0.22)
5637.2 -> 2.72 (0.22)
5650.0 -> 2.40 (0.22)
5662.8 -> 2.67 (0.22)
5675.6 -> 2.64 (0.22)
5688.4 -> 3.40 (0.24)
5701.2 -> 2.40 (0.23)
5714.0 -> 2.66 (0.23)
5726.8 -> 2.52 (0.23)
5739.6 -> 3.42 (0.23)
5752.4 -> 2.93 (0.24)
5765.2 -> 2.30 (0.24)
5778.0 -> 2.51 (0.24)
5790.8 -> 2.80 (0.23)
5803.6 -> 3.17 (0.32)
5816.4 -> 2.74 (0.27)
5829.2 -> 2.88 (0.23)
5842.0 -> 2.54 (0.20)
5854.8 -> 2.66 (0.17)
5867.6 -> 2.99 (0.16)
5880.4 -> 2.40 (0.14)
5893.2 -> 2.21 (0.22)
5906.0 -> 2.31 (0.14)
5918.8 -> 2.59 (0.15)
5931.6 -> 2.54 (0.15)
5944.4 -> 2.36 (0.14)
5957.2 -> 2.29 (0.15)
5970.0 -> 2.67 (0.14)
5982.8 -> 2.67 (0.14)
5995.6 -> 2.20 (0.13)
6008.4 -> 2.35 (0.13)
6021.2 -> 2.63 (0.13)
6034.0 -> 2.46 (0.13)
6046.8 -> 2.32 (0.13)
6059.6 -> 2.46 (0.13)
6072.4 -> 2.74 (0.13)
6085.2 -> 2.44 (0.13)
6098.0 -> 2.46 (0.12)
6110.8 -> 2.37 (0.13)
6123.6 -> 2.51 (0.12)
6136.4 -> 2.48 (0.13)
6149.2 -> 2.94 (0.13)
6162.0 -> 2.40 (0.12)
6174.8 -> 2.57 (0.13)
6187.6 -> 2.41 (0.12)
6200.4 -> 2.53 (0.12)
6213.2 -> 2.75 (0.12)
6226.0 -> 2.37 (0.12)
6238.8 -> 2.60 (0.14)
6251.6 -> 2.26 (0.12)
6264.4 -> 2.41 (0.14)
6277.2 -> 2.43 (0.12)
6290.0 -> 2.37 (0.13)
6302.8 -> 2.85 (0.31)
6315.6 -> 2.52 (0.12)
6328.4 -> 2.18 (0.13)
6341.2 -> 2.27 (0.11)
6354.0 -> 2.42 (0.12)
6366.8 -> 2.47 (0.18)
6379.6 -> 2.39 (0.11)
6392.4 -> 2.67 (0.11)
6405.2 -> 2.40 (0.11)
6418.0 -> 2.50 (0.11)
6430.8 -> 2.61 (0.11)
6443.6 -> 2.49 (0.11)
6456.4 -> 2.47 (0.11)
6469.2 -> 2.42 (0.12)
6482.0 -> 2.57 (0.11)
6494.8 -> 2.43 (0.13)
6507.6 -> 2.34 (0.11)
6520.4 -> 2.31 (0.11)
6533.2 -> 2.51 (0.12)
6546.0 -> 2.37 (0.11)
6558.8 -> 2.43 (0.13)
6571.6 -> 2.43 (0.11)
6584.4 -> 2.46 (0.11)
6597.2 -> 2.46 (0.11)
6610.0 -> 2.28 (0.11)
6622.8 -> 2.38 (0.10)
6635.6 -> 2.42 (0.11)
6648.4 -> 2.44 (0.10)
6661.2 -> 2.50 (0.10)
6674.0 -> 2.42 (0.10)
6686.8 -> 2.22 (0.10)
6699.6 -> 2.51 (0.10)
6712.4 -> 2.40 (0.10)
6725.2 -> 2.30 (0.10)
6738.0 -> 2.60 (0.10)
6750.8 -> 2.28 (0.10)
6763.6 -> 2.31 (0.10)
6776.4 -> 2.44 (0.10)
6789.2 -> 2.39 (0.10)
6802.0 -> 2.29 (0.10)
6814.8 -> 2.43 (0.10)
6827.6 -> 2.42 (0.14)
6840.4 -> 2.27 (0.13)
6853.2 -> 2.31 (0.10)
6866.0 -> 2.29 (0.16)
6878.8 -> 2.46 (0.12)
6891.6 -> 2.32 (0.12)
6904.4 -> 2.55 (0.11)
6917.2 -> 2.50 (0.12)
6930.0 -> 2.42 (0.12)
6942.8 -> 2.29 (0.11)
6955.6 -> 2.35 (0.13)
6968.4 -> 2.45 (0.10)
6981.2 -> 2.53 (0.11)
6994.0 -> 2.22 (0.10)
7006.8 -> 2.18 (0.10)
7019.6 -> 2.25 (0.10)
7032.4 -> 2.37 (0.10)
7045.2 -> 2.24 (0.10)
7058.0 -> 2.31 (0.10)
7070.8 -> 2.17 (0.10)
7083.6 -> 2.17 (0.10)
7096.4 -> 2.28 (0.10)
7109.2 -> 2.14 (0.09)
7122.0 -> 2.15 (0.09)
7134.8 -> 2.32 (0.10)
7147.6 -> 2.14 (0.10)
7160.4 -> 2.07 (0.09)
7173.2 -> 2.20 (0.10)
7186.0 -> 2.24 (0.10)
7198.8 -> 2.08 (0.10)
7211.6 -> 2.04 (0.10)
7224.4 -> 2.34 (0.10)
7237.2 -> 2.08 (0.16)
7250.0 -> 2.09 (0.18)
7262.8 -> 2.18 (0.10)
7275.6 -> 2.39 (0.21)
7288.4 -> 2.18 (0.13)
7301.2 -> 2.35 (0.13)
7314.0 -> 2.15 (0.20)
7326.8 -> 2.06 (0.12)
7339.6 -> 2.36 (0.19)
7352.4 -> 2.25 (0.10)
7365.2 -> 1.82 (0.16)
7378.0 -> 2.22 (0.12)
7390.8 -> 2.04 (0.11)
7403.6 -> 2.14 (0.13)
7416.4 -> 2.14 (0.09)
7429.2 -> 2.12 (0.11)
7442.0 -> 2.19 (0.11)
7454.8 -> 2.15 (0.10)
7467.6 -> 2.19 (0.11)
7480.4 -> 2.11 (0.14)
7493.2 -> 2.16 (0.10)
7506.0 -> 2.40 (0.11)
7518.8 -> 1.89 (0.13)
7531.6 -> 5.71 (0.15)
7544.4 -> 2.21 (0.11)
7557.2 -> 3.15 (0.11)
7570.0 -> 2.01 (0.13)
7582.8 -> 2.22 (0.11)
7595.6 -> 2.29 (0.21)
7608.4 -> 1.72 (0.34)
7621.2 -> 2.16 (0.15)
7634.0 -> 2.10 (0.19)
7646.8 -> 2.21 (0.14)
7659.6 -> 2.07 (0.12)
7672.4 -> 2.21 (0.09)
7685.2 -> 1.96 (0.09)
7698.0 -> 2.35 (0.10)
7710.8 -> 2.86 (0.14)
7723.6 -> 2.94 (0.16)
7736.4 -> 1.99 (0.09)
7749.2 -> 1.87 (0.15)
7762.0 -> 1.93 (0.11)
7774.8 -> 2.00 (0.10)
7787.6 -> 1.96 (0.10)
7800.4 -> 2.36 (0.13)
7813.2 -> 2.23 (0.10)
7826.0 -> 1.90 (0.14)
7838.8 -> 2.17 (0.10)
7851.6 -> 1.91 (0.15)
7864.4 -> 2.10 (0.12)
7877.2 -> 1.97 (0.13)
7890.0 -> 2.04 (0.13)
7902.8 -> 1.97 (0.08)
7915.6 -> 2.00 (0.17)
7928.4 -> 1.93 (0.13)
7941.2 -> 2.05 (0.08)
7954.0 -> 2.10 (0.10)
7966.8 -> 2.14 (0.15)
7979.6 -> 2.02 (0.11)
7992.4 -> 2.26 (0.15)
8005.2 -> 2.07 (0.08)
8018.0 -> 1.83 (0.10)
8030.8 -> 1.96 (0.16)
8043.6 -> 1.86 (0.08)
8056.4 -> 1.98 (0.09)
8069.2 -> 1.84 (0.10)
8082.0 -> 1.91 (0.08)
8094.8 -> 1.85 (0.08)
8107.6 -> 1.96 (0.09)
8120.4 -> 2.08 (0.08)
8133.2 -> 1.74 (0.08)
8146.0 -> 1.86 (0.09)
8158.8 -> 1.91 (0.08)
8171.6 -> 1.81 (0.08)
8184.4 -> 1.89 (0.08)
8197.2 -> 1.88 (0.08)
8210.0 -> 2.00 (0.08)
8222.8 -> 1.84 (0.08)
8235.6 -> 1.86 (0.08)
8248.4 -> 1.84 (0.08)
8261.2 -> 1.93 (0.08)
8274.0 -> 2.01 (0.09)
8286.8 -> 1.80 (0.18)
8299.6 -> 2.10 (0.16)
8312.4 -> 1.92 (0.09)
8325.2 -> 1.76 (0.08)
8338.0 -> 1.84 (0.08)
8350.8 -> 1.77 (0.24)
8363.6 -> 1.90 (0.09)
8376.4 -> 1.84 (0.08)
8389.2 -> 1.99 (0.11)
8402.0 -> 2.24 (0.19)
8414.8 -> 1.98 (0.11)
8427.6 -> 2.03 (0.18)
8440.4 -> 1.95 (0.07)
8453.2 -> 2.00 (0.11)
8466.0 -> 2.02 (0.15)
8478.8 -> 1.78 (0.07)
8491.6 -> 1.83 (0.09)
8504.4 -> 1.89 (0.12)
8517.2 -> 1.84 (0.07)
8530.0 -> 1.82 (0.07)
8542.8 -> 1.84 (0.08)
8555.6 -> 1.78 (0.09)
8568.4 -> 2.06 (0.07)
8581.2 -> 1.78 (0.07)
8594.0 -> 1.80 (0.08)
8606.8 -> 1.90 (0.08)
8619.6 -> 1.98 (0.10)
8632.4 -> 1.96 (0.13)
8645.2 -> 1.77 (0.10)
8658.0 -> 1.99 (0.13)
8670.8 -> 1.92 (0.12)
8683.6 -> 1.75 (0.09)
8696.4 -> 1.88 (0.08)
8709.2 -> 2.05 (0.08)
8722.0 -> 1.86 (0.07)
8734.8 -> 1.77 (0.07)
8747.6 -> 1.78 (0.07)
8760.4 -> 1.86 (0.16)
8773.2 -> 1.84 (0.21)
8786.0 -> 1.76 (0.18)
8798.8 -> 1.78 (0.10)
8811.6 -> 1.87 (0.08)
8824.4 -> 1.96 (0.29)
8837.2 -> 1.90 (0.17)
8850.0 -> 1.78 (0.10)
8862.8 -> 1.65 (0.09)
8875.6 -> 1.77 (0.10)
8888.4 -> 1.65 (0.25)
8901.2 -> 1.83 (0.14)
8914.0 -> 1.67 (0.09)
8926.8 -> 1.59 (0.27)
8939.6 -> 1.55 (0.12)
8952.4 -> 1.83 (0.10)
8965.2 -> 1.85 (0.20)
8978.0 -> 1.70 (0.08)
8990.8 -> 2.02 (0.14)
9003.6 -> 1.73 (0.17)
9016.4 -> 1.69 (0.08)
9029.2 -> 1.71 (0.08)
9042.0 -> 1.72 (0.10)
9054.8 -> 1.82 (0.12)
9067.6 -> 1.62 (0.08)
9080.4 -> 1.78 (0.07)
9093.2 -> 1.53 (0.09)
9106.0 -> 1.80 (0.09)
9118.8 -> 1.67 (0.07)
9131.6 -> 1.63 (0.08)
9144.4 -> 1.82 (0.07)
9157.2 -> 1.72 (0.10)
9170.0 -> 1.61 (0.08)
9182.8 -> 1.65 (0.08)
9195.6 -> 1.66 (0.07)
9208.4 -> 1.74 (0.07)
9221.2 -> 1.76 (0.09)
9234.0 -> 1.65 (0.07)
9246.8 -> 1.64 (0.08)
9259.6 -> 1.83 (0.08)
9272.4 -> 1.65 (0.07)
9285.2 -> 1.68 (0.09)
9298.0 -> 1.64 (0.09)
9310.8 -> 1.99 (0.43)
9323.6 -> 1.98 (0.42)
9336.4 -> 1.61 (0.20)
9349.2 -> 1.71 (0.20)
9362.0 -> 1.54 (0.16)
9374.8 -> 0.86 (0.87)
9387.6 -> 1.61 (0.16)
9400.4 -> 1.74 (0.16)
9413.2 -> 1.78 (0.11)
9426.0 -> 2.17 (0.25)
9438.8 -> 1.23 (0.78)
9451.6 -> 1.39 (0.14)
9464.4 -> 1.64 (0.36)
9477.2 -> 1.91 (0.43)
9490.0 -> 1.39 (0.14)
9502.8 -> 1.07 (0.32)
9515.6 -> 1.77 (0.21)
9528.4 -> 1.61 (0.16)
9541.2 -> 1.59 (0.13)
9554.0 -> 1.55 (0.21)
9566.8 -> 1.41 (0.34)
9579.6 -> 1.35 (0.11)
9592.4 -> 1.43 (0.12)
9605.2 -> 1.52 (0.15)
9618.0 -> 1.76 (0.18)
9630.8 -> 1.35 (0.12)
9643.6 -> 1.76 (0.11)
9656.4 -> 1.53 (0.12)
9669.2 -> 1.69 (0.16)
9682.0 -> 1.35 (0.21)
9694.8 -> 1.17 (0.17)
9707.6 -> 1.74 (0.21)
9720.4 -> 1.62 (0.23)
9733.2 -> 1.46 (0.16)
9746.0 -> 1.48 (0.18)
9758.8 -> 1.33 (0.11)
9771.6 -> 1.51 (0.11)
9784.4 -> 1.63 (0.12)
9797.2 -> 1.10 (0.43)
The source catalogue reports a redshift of 0.15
